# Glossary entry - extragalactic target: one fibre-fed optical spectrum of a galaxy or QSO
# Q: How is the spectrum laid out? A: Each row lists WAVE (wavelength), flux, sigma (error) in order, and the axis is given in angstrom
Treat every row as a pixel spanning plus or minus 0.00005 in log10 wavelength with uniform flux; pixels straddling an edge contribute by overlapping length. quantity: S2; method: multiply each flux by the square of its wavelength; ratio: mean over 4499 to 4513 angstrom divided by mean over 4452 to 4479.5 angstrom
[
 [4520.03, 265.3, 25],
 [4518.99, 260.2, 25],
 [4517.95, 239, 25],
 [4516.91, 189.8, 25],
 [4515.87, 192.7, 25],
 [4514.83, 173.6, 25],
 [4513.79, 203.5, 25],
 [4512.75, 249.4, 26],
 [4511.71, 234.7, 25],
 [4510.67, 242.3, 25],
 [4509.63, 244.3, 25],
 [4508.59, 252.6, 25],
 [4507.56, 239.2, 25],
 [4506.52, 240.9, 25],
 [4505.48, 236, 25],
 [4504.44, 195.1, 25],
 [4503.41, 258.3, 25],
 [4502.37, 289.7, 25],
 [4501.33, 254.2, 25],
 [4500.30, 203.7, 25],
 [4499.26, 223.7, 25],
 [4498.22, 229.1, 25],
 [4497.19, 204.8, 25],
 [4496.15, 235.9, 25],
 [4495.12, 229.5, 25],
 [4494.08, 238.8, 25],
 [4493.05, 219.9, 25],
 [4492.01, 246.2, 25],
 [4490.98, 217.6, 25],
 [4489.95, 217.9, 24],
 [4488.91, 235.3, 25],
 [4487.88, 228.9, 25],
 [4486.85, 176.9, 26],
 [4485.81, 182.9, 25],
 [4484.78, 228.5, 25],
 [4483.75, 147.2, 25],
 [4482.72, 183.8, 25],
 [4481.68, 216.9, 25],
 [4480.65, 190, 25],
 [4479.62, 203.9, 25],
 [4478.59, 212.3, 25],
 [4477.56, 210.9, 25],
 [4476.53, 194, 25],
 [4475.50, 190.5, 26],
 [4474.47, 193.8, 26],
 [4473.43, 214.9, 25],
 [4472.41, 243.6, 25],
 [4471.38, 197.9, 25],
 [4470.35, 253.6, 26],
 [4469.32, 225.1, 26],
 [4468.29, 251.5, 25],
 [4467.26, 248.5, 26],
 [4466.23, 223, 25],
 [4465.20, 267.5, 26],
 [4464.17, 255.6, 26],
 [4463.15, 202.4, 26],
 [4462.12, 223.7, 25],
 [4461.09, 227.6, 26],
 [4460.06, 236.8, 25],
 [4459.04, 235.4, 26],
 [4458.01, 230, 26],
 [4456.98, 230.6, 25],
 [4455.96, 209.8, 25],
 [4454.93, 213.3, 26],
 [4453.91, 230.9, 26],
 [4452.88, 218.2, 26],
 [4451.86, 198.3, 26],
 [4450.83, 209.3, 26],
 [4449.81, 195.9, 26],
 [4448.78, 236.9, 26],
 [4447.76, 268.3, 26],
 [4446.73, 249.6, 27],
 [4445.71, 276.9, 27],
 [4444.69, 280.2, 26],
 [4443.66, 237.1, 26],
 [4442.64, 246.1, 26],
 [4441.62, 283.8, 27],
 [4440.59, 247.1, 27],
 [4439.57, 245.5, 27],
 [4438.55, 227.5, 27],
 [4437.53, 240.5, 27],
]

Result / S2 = 1.09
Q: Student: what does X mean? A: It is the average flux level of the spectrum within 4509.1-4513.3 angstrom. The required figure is 242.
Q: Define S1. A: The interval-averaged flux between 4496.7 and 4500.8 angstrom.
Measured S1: 215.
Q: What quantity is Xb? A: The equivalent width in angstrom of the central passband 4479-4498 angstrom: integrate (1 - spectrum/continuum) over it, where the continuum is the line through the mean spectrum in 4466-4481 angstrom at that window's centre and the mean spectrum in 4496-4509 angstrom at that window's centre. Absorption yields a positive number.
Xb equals 1.3 angstrom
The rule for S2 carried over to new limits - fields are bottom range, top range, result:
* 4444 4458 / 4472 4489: 0.88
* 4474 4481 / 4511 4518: 1.07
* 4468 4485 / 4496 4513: 1.15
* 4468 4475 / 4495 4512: 1.07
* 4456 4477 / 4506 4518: 1.01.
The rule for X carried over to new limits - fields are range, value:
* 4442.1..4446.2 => 260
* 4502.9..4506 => 230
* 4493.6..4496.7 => 234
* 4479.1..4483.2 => 199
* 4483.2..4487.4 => 184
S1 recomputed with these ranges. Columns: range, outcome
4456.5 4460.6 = 233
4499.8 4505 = 240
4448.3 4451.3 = 214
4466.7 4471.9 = 235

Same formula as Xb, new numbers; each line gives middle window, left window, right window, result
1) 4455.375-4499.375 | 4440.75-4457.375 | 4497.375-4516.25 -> 2.7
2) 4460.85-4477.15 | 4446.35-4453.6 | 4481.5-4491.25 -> -0.9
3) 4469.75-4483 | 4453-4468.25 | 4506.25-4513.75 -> 1.4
